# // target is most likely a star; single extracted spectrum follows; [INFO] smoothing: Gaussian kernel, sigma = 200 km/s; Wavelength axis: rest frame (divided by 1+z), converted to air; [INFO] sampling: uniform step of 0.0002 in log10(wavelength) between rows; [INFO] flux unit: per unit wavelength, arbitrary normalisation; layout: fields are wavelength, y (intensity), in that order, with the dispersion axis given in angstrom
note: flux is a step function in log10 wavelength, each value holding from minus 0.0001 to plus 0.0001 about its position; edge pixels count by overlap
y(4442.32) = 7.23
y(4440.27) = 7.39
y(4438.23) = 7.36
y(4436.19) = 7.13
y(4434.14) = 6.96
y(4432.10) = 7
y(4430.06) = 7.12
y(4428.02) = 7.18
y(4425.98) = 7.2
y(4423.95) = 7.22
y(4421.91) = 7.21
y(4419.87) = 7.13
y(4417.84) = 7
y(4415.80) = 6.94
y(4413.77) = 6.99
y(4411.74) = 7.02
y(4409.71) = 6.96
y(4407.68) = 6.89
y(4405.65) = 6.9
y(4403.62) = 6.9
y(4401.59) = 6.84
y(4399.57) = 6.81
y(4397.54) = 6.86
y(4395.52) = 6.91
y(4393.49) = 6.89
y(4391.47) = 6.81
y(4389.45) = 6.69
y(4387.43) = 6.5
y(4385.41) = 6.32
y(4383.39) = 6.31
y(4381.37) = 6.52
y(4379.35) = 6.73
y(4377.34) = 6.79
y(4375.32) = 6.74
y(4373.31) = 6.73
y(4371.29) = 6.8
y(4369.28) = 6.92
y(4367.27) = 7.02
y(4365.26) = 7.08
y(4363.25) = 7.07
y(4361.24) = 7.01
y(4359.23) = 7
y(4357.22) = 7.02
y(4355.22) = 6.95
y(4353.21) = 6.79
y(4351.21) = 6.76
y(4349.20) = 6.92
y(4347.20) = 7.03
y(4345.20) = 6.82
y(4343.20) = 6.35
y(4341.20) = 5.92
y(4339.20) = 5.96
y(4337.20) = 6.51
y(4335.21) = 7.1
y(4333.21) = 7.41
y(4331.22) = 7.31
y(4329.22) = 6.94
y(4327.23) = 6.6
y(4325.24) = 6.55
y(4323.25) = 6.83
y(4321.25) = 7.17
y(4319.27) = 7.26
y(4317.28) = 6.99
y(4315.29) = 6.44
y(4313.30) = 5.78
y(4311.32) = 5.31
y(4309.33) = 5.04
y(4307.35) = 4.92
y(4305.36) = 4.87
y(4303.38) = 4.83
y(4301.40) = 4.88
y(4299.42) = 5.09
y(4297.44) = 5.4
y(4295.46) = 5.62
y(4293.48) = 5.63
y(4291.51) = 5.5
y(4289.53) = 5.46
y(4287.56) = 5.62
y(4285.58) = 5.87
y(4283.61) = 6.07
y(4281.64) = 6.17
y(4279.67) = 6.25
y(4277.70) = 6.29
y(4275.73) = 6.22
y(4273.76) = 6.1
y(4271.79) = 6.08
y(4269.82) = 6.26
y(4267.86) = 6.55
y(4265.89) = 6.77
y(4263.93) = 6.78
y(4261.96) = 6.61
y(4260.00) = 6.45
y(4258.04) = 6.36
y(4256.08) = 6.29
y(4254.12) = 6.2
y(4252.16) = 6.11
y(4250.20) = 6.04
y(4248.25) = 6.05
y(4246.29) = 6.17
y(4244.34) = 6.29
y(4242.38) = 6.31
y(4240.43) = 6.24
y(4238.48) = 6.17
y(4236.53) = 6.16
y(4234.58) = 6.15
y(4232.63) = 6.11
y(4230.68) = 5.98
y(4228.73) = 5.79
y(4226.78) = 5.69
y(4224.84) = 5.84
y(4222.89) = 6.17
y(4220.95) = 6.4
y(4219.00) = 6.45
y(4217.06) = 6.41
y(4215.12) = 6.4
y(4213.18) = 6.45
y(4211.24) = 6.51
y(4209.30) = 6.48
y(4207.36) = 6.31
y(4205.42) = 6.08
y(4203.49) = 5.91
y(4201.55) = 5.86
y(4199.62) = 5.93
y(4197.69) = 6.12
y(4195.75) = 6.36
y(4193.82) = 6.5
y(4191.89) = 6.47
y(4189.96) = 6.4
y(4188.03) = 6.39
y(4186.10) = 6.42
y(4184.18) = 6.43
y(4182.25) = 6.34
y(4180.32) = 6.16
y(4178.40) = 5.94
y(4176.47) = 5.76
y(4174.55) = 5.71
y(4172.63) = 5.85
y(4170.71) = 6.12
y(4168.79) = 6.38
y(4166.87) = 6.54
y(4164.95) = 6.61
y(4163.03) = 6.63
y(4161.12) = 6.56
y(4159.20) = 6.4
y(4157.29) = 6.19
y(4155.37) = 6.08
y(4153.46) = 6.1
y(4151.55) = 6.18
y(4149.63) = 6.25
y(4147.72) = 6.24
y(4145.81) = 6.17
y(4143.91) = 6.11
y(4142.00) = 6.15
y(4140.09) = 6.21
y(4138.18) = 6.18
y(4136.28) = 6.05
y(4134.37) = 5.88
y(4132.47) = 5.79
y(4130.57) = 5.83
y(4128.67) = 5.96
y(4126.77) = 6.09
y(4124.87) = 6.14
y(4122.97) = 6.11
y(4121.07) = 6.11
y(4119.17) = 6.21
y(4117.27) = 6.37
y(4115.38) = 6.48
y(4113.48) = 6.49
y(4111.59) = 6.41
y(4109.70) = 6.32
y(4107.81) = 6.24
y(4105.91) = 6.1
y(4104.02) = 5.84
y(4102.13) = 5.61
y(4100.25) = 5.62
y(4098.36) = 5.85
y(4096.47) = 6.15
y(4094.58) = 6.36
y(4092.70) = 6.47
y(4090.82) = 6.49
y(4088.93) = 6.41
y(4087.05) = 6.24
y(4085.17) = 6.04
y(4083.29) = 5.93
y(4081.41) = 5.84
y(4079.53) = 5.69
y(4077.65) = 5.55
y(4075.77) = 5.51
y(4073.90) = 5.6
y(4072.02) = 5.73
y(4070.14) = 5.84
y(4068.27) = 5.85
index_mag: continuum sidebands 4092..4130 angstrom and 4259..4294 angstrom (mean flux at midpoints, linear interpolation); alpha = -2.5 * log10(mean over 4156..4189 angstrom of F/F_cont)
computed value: -0.02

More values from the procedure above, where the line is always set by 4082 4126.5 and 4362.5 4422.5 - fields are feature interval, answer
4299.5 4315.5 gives 0.27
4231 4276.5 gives 0.04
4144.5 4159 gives 0.02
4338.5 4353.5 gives 0.03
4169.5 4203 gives 0.03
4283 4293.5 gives 0.16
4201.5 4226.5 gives 0.03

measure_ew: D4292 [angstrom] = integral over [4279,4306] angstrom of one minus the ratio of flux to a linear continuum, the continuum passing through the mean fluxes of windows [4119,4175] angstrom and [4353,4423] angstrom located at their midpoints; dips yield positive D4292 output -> 4.37 angstrom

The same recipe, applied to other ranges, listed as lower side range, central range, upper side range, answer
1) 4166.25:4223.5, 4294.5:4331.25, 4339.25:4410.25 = 3.55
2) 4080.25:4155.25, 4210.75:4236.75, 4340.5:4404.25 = 0.91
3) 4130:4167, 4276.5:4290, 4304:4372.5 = 1.03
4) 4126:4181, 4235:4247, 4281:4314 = -1.11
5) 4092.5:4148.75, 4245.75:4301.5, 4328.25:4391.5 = 4.16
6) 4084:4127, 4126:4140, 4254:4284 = 0.51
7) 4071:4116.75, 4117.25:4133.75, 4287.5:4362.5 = 0.07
